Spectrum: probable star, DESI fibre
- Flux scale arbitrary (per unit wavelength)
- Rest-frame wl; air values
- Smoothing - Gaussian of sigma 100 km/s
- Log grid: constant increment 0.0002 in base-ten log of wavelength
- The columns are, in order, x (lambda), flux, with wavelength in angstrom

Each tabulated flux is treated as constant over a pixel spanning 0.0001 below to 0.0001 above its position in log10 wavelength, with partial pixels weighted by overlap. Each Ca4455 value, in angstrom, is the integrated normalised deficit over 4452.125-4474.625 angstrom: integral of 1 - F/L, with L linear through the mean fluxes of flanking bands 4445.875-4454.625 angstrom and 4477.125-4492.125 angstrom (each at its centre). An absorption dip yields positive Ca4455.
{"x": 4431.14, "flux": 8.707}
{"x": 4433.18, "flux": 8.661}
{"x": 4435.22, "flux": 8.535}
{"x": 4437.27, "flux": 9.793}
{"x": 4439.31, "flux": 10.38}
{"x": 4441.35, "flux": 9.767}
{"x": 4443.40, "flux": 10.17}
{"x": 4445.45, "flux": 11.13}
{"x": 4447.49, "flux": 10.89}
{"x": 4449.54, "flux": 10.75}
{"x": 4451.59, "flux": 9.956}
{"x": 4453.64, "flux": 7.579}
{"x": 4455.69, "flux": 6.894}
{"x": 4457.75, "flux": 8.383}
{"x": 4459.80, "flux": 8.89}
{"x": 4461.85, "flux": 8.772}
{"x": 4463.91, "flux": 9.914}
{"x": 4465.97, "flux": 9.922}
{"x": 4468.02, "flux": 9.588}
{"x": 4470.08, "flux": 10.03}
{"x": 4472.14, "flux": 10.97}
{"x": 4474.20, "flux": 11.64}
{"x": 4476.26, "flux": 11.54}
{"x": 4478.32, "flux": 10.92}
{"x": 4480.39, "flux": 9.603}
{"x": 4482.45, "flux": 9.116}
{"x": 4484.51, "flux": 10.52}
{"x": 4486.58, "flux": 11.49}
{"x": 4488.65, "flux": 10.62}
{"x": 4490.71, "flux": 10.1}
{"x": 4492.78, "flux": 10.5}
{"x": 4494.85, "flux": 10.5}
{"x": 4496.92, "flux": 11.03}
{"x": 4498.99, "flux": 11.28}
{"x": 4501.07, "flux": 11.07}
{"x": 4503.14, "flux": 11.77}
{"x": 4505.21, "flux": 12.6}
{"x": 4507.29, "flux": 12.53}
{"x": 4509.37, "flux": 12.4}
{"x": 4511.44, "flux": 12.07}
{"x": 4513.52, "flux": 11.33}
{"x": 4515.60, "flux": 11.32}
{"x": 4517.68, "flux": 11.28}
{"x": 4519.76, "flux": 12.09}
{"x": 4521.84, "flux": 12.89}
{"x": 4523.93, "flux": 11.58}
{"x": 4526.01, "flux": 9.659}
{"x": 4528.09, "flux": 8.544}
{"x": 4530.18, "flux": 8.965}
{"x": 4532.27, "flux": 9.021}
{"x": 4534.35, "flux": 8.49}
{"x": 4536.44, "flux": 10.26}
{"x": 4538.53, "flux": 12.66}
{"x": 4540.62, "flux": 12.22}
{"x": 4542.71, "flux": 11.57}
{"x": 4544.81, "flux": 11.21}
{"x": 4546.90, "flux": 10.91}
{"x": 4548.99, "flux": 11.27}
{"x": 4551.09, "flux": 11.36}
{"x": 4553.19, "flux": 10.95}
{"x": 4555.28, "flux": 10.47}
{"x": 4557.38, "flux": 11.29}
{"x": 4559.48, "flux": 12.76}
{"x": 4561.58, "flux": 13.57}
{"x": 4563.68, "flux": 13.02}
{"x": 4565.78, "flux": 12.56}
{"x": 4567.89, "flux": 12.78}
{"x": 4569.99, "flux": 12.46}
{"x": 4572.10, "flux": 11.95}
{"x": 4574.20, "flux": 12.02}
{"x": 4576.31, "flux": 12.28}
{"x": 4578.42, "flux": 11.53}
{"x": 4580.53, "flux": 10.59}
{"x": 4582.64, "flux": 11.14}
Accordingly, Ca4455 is 1.8 angstrom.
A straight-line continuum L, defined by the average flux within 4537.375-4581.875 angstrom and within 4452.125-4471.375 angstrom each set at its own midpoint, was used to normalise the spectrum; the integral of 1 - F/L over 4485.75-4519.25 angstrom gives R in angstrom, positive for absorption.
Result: -4.0 angstrom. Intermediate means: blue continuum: 8.94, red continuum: 11.9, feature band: 11.4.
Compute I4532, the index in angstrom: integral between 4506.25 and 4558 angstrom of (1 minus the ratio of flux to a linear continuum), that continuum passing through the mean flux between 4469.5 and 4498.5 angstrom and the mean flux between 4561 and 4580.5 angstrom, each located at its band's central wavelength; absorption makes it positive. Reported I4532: 2.3 angstrom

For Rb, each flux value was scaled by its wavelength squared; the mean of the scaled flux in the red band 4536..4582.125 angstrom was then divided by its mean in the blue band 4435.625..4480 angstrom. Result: 1.25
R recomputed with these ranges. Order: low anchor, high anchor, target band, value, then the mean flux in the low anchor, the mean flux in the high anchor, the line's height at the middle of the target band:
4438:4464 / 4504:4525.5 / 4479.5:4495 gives 0.8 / 9.49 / 11.9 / 10.9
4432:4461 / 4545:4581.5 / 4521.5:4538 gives 1.9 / 9.41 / 11.9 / 11.2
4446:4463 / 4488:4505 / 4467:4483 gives -0.8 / 9.08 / 11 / 9.99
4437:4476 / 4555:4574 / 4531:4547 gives 1.4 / 9.79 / 12.4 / 11.8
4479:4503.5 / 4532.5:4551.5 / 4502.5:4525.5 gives -2.5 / 10.6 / 11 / 10.8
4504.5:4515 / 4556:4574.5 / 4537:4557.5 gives 1.6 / 12.1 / 12.5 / 12.4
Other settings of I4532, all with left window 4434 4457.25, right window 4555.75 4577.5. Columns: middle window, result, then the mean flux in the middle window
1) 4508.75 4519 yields -0.4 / 11.7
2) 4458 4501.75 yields 0.2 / 10.3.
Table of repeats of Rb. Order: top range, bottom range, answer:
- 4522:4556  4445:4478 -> 1.12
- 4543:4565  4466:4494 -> 1.15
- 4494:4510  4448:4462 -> 1.35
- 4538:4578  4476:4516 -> 1.11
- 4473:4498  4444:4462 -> 1.16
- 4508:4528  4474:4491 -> 1.10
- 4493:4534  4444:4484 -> 1.15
